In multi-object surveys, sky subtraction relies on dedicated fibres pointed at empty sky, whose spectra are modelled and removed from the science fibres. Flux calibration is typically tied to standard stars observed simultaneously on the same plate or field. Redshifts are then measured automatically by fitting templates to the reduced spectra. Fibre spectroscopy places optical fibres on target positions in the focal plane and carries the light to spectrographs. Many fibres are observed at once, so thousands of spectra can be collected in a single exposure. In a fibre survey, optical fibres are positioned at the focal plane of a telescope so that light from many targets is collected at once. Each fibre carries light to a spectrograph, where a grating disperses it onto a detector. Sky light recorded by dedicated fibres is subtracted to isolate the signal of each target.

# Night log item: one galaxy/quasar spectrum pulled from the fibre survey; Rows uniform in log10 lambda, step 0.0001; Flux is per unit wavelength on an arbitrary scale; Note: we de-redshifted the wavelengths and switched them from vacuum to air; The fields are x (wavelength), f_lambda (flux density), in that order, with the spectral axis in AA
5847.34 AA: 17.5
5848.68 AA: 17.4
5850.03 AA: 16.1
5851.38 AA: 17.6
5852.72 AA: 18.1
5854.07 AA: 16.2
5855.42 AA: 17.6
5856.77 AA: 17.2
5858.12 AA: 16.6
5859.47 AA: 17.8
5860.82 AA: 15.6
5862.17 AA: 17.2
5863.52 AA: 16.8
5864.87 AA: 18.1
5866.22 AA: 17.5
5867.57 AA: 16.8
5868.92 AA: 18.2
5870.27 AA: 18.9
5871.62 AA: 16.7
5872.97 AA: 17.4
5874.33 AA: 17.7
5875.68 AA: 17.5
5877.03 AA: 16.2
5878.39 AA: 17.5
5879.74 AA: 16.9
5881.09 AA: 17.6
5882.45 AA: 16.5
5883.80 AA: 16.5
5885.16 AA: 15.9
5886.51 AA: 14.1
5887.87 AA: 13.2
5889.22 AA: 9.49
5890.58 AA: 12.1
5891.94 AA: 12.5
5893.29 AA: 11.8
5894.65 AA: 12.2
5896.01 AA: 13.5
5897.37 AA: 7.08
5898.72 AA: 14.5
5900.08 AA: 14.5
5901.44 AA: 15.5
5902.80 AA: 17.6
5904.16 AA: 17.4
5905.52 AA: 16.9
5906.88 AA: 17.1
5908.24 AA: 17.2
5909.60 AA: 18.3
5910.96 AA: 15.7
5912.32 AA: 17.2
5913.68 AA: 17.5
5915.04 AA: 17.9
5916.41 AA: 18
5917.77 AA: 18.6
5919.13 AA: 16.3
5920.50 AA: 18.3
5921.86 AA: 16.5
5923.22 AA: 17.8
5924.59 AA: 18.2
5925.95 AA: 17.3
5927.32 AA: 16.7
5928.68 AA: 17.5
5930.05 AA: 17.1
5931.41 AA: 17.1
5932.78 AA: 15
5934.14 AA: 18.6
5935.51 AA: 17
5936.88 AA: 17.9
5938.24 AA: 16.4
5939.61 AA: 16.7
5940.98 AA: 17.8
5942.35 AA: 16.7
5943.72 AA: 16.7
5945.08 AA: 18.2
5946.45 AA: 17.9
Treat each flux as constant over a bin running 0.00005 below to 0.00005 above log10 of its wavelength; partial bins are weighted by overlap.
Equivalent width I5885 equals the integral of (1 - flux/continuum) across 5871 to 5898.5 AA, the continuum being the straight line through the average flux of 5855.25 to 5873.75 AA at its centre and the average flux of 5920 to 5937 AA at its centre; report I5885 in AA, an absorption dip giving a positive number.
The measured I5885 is 4.3 AA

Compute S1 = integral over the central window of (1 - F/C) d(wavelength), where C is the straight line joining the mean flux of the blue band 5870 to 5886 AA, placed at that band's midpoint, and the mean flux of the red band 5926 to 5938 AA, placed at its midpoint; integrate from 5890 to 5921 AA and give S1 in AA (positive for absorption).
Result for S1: 2.8 AA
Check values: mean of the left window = 17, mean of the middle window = 15.5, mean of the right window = 17.1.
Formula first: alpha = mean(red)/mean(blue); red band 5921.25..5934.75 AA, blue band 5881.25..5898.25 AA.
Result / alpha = 1.3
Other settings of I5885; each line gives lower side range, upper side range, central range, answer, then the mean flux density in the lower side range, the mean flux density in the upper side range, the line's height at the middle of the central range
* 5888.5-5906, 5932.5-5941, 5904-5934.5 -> -3.70 AA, 13.4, 17.1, 15.5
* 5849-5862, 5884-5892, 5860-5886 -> -3.94 AA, 17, 13.1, 14.9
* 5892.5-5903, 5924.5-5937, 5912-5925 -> -1.64 AA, 13.1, 17.2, 15.7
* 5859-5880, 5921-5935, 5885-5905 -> 4.48 AA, 17.3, 17.2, 17.3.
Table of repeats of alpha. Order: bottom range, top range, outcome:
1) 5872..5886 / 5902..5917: 1.02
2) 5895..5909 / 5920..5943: 1.14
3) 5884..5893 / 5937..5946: 1.32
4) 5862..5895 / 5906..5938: 1.09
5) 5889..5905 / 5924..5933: 1.28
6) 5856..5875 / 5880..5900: 0.78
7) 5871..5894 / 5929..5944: 1.12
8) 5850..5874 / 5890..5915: 0.87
